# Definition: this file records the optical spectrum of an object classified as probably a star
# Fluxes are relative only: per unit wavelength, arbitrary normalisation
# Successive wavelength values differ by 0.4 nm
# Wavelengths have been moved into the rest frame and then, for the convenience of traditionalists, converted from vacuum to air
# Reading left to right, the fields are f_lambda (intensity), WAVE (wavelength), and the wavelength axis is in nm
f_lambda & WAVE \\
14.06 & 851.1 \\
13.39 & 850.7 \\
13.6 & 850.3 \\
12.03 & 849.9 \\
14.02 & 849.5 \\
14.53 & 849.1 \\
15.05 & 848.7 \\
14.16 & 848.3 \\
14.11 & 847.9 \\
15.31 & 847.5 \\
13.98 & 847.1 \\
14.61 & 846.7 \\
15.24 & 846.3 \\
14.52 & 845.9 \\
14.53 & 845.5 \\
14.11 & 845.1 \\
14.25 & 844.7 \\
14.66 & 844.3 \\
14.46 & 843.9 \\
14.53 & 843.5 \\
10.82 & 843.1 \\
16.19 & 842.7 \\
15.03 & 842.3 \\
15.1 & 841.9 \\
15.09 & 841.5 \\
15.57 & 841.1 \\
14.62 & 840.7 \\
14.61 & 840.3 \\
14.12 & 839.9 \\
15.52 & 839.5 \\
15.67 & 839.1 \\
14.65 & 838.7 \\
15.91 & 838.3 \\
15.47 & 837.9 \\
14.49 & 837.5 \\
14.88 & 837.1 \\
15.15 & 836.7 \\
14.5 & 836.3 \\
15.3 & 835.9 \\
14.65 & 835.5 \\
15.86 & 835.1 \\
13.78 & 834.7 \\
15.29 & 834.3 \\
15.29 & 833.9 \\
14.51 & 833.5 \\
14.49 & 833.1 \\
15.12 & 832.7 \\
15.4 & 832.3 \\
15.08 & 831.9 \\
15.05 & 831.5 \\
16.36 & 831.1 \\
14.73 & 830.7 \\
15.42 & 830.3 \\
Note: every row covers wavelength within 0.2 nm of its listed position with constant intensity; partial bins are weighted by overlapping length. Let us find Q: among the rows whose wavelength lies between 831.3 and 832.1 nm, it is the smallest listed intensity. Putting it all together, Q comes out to 15.05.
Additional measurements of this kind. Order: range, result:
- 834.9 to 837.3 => 14.5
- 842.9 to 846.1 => 10.82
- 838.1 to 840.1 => 14.12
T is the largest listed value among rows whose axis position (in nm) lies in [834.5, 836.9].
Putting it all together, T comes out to 15.86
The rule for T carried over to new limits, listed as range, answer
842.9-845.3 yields 14.66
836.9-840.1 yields 15.91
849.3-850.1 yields 14.02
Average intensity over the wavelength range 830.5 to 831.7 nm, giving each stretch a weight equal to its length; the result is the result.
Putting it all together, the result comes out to 15.4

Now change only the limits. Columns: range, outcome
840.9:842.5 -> 15.2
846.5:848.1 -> 14.5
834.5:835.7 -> 14.8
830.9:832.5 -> 15.5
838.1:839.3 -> 15.4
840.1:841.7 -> 15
